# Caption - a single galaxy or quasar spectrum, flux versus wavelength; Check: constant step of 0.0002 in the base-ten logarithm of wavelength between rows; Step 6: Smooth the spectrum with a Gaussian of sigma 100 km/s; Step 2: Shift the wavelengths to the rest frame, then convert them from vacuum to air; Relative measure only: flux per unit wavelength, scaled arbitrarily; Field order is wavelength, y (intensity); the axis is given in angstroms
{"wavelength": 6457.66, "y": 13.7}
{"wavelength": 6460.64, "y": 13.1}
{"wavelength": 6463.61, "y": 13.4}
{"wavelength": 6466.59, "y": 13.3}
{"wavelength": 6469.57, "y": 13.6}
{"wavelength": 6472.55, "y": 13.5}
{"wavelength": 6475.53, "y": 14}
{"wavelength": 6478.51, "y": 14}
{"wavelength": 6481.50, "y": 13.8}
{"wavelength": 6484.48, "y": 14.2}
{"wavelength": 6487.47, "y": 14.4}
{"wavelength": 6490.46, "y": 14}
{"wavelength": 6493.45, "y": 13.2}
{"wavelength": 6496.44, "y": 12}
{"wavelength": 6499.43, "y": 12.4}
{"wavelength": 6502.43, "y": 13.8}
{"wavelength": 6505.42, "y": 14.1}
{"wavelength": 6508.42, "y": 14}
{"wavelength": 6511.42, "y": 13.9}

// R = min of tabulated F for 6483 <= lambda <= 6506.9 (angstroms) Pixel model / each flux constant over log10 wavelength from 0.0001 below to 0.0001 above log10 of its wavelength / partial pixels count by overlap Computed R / 12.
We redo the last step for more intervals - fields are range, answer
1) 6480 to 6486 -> 13.8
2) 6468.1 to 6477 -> 13.5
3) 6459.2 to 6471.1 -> 13.1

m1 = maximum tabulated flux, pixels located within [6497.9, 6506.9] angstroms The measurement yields 14.1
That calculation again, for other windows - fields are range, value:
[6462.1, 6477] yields 14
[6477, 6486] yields 14.2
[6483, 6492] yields 14.4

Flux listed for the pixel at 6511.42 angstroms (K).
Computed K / 13.9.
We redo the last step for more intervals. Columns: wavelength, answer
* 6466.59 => 13.3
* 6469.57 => 13.6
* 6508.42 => 14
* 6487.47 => 14.4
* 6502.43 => 13.8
